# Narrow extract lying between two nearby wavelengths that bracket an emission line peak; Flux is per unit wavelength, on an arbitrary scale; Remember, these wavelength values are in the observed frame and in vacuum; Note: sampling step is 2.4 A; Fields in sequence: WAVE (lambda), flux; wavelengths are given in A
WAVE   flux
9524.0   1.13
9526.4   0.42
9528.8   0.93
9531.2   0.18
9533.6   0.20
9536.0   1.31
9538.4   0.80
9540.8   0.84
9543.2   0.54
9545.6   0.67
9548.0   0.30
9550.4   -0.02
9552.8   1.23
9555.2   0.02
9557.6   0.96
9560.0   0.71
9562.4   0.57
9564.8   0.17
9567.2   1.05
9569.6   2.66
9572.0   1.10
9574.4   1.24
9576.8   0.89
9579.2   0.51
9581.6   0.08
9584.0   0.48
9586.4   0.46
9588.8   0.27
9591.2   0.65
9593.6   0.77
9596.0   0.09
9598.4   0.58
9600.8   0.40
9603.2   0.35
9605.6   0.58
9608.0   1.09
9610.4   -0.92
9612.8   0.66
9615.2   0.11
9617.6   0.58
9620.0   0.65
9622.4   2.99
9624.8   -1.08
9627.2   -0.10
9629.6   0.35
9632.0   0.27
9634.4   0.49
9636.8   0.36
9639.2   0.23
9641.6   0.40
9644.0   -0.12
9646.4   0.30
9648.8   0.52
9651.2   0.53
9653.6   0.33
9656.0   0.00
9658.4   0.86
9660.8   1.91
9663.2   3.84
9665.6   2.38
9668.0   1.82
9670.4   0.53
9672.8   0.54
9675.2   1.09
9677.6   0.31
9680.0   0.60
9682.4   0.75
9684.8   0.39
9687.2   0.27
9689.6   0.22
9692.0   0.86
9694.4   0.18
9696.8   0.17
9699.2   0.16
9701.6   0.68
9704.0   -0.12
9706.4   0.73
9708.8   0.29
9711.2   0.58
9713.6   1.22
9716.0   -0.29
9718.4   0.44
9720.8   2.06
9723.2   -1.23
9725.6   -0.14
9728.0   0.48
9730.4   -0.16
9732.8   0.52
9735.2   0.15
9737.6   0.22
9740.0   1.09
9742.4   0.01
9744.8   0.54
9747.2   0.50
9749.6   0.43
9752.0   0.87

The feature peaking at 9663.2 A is [O III] 5007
